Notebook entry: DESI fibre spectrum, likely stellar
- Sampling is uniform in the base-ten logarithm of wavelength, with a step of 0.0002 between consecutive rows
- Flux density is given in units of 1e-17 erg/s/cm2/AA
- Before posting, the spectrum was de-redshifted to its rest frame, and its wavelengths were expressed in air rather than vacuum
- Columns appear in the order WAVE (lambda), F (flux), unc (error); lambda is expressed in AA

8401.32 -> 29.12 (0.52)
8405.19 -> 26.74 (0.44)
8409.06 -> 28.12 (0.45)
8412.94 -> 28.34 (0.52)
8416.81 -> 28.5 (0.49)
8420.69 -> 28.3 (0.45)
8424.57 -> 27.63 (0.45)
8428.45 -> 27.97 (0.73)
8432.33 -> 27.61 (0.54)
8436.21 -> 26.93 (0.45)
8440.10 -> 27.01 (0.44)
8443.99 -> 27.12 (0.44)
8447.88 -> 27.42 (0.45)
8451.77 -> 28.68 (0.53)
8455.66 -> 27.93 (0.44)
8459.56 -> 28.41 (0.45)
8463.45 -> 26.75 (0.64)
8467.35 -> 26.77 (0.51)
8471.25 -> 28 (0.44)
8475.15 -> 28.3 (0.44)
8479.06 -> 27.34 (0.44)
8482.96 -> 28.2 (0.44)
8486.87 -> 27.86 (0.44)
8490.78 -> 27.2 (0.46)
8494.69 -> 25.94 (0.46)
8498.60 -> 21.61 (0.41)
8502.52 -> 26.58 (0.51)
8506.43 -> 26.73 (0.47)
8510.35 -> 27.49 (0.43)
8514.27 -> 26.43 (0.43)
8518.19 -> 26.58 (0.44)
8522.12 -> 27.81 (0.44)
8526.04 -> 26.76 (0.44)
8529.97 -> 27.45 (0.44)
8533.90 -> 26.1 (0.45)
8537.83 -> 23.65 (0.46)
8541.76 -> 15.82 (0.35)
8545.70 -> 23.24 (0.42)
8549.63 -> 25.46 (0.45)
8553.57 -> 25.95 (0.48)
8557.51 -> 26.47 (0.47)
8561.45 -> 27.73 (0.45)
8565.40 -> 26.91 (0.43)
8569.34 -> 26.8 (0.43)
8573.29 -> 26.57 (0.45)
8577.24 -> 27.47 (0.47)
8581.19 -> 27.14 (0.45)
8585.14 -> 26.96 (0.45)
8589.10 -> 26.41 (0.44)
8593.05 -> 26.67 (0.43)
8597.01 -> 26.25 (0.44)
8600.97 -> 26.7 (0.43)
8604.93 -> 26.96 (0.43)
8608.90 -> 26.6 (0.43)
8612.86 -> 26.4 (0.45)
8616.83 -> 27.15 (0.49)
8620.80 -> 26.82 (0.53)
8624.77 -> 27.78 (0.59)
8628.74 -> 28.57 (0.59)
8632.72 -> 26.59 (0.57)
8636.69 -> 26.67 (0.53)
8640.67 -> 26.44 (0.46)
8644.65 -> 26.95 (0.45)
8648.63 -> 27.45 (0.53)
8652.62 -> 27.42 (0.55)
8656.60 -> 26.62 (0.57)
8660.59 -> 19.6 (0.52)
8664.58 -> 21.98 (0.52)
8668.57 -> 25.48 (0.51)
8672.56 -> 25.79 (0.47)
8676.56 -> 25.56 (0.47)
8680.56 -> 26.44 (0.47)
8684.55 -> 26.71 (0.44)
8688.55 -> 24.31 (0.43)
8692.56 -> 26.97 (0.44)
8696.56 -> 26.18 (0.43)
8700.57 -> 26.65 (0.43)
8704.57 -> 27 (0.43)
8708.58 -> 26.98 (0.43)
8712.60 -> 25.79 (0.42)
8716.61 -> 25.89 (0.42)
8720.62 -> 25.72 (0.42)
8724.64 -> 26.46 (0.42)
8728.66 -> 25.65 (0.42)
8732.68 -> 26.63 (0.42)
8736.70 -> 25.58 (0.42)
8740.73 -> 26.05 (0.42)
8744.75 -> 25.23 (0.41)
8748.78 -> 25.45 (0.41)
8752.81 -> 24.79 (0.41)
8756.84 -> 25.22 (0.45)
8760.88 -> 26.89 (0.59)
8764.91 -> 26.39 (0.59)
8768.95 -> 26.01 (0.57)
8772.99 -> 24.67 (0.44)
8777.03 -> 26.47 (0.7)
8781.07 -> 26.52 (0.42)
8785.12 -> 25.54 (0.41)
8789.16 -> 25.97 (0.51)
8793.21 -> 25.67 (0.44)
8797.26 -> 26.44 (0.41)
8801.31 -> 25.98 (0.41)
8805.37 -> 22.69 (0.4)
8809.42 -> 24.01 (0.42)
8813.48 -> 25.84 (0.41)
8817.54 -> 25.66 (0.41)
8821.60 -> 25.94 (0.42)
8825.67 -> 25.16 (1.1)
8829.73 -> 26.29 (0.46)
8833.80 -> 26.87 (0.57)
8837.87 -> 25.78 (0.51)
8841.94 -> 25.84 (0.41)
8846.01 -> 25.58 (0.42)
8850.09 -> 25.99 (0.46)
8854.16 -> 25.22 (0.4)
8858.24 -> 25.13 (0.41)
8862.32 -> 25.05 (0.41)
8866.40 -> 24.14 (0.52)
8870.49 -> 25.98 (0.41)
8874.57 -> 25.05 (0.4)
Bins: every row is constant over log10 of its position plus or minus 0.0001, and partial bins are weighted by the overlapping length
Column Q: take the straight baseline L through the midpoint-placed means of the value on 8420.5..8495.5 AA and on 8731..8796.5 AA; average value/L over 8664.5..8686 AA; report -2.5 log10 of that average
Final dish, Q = 0.03 mag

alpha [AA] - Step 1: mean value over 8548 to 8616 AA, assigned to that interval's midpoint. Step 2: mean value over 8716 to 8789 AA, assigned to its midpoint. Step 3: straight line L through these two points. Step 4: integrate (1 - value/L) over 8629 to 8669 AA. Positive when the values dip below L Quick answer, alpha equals 1.1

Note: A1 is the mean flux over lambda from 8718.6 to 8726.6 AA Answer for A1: 26.1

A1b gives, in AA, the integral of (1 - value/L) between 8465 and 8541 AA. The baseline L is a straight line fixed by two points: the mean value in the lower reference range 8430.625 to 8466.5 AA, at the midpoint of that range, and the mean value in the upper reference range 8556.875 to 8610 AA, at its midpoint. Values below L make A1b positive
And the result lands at 2.1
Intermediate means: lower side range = 27.5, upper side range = 26.8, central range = 26.5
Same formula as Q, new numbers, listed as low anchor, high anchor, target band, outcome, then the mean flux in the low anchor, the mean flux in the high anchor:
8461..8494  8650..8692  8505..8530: 0.00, 27.5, 25.1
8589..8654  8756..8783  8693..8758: 0.01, 26.9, 26.1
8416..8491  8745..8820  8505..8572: 0.06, 27.7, 25.6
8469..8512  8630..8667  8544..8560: 0.04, 26.8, 25.6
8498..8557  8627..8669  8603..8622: -0.05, 25.3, 25.8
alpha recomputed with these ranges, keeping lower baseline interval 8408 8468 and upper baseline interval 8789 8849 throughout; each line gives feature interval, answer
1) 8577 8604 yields 0.1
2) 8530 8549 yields 2.9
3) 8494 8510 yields 1.2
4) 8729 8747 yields 0.1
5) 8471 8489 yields -0.3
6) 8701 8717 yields -0.2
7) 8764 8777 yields 0.0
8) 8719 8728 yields 0.0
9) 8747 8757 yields 0.3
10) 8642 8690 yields 1.9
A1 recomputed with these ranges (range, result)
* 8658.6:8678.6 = 23.7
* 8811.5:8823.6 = 25.8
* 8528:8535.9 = 26.8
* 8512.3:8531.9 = 27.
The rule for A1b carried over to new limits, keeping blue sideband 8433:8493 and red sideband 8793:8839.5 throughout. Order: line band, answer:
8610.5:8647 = -0.58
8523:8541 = 1.17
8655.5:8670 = 1.80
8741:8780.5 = 0.18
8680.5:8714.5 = -0.15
